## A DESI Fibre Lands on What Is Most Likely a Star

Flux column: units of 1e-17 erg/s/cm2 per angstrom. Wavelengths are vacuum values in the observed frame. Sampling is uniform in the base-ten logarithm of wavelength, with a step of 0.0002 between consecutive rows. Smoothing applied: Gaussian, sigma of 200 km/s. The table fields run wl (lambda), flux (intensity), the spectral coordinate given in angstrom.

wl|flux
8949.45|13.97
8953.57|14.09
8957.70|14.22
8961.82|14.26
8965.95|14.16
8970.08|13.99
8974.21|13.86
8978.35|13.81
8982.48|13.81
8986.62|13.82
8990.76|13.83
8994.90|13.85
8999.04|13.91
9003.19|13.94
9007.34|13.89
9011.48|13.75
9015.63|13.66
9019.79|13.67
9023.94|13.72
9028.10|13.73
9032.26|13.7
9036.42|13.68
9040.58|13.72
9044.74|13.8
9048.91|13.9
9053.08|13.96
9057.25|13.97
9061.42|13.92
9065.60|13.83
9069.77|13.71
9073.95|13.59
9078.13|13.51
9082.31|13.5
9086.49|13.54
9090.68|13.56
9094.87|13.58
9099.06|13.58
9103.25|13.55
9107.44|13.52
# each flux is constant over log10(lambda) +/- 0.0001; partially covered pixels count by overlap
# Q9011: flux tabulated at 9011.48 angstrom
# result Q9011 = 13.75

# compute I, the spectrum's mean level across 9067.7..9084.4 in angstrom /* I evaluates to 13.6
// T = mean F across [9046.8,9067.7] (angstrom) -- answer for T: 13.9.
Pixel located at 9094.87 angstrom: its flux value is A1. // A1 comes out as 13.58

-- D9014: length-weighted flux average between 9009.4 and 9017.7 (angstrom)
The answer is 13.7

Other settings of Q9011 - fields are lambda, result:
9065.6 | 13.83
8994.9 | 13.85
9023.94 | 13.72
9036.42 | 13.68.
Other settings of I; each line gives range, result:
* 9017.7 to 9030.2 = 13.7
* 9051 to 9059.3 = 14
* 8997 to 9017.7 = 13.8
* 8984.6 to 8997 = 13.8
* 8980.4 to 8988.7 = 13.8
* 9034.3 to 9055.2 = 13.8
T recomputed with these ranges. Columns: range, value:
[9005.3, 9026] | 13.7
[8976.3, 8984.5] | 13.8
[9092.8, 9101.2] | 13.6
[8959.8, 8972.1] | 14.1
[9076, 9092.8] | 13.5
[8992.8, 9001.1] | 13.9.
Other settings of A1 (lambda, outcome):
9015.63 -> 13.66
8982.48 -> 13.81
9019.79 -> 13.67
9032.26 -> 13.7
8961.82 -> 14.26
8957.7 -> 14.22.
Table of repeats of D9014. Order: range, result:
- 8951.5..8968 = 14.2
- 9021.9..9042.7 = 13.7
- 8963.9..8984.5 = 13.9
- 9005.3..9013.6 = 13.8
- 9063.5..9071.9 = 13.8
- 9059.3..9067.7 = 13.9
